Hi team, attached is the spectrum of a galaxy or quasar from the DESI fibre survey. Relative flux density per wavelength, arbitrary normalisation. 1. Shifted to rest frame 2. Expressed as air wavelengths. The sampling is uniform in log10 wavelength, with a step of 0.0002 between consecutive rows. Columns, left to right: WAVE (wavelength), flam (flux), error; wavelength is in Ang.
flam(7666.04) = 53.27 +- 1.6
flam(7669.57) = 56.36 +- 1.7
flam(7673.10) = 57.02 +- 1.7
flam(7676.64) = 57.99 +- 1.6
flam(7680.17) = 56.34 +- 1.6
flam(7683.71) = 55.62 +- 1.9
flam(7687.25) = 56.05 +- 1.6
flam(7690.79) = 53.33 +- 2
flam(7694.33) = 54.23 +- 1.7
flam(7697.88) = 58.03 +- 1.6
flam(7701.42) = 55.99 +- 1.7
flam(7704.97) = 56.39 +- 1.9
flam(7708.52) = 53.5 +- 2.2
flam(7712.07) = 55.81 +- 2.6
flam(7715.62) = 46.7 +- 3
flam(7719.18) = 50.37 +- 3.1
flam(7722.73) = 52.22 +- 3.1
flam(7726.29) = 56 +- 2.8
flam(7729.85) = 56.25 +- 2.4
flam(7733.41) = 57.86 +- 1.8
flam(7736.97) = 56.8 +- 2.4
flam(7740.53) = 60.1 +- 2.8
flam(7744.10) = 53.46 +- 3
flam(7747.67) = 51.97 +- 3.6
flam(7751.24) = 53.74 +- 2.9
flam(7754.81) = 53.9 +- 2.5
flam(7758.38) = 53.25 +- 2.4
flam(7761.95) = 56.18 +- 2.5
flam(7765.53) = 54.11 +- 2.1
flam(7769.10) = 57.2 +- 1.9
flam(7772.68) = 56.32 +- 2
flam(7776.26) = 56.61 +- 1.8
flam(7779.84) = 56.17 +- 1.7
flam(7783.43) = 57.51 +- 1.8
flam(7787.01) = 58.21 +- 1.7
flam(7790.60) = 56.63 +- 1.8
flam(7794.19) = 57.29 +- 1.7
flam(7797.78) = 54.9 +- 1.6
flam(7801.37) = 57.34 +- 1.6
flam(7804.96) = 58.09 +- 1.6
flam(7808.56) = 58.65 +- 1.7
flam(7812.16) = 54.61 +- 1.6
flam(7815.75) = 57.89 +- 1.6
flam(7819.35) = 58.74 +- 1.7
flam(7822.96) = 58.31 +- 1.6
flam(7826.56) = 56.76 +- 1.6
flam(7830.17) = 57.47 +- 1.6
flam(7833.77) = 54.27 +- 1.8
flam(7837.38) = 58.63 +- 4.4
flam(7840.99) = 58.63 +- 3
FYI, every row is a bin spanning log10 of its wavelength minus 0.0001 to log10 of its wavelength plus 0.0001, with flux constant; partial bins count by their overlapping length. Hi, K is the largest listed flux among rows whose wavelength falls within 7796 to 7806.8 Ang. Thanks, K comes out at 58.09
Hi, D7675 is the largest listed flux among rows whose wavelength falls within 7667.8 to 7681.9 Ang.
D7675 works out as 57.99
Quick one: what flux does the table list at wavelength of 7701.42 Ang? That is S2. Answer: 55.99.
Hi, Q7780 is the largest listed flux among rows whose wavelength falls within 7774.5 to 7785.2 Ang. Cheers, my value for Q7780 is 57.51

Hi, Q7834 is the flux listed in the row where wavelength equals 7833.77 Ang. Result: 54.27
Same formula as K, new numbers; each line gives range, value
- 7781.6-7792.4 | 58.21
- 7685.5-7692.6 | 56.05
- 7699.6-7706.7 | 56.39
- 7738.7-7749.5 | 60.1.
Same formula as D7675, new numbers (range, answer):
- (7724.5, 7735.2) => 57.86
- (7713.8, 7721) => 50.37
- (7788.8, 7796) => 57.29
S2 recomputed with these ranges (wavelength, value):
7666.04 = 53.27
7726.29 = 56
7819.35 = 58.74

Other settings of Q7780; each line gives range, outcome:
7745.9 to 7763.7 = 56.18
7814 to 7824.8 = 58.74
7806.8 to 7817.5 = 58.65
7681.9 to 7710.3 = 58.03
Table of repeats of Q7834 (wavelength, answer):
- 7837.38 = 58.63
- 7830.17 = 57.47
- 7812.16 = 54.61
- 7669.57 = 56.36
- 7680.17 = 56.34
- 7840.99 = 58.63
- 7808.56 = 58.65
